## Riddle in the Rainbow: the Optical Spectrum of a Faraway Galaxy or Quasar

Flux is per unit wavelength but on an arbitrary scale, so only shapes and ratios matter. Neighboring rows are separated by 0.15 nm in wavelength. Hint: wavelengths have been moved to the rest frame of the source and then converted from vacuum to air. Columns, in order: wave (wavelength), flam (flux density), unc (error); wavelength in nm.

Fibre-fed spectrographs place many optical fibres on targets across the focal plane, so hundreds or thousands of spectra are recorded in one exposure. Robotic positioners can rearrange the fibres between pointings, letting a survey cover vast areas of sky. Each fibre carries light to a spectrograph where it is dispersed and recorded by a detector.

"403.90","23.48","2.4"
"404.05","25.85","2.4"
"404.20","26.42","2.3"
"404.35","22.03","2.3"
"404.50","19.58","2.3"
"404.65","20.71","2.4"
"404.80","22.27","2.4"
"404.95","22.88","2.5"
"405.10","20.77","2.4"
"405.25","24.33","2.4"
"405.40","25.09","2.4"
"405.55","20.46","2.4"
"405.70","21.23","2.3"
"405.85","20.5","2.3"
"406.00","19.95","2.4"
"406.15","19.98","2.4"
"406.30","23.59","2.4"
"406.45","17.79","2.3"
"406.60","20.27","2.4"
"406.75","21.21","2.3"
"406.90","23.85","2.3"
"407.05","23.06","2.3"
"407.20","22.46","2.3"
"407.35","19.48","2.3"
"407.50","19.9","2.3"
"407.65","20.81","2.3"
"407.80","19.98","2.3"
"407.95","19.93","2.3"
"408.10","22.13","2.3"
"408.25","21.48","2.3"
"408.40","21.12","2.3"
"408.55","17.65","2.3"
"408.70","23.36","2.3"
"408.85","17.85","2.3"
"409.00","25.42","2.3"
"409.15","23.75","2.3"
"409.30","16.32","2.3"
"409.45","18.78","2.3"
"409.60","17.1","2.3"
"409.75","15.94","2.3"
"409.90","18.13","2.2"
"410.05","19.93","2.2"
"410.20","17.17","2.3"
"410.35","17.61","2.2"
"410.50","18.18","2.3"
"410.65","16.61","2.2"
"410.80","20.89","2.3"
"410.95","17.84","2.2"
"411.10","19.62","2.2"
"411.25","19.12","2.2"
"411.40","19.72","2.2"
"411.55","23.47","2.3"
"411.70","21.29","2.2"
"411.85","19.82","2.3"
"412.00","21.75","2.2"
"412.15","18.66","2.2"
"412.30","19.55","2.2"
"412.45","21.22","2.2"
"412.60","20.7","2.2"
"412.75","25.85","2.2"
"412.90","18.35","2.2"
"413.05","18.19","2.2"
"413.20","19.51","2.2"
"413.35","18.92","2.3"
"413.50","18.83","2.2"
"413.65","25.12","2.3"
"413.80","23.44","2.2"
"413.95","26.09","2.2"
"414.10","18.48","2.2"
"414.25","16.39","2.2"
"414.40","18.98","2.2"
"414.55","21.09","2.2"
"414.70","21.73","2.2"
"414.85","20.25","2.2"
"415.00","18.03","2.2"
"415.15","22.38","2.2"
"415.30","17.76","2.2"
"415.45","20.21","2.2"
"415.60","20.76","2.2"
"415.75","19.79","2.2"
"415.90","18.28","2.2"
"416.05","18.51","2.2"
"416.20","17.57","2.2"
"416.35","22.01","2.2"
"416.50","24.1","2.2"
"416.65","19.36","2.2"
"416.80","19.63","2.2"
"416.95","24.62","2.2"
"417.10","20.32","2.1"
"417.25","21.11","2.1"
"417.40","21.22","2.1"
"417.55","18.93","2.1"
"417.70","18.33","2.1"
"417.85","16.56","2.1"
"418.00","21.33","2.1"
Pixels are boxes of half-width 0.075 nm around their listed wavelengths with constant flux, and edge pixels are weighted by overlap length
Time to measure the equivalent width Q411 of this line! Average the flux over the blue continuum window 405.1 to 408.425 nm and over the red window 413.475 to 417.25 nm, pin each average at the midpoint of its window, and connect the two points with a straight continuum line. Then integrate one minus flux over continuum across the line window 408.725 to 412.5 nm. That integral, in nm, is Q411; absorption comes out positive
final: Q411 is 0.27 nm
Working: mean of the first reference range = 21.3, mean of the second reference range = 20.6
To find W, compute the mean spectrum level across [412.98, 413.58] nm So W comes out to 18.9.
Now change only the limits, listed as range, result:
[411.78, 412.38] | 20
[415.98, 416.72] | 20.3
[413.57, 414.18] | 23.2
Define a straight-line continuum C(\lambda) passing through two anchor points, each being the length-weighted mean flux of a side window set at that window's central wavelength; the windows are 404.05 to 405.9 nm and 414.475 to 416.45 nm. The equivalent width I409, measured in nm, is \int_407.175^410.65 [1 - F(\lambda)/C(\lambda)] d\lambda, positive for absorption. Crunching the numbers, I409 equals 0.29 nm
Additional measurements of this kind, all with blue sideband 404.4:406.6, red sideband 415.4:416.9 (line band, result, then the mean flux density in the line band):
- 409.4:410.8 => 0.20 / 17.9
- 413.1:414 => -0.06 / 21.8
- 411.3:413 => -0.03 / 20.9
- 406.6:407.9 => -0.01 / 21.3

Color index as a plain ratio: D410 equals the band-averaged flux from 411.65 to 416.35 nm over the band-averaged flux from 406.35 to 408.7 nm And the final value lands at 1.0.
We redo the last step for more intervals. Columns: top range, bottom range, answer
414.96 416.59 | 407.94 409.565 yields 0.97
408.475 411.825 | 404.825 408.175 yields 0.91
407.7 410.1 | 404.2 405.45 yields 0.89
